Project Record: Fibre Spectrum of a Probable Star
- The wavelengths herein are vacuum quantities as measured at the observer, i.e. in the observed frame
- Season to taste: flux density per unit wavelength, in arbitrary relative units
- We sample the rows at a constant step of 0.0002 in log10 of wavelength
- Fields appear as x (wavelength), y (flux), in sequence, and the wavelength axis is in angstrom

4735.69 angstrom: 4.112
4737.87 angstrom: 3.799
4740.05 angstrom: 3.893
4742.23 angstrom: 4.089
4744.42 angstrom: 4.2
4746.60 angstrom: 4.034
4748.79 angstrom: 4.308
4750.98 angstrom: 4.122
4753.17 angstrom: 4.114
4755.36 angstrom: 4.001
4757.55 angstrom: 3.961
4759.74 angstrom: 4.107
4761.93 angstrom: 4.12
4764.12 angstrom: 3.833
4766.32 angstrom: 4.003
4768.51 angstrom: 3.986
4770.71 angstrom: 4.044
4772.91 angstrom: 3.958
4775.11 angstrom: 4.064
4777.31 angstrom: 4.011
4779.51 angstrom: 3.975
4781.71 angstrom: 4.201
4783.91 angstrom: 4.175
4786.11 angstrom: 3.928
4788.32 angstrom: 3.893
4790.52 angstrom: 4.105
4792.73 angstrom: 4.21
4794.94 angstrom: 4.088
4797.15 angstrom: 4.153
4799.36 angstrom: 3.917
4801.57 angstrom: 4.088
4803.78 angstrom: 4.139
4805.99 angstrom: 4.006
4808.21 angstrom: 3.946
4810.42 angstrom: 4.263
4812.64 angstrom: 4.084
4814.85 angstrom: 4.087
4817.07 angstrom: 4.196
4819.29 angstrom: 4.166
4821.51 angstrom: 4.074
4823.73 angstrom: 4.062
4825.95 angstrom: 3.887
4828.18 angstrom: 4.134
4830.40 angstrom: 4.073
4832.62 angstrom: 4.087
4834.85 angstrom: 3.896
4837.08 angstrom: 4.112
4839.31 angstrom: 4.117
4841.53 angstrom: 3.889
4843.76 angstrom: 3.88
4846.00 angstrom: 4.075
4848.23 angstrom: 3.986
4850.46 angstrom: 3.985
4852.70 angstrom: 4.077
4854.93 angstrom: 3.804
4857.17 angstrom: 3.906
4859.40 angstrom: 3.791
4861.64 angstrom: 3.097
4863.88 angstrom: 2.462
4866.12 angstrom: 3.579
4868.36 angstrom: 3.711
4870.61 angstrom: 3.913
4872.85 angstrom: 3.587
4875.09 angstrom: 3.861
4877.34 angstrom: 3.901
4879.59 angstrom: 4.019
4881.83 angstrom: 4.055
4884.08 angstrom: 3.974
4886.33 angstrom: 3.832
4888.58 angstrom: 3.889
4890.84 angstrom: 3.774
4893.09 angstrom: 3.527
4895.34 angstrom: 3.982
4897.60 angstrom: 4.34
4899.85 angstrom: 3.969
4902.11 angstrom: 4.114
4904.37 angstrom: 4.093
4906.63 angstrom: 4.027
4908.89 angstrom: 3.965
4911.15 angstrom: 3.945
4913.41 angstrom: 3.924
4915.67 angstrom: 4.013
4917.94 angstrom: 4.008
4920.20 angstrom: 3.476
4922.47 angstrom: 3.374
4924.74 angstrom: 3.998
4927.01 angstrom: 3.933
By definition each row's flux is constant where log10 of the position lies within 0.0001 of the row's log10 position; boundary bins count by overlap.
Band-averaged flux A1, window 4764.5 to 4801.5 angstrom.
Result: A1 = 4.04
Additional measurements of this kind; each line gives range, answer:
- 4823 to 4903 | 3.87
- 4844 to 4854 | 4.01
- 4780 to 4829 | 4.08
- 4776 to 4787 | 4.06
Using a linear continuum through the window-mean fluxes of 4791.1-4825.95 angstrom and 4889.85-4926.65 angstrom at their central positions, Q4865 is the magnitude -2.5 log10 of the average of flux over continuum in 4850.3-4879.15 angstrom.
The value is 0.09 mag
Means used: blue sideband 4.09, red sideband 3.91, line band 3.66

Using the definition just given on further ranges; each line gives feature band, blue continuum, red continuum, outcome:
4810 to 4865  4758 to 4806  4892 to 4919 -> 0.027 mag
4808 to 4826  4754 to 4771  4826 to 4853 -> -0.024 mag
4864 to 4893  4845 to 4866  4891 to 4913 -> 0.014 mag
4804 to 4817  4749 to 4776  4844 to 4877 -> -0.059 mag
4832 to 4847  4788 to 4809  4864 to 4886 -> -0.025 mag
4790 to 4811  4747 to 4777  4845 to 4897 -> -0.036 mag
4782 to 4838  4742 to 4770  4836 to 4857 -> -0.014 mag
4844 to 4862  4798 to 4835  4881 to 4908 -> 0.041 mag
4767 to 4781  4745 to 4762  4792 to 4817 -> 0.022 mag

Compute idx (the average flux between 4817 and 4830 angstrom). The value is 4.08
